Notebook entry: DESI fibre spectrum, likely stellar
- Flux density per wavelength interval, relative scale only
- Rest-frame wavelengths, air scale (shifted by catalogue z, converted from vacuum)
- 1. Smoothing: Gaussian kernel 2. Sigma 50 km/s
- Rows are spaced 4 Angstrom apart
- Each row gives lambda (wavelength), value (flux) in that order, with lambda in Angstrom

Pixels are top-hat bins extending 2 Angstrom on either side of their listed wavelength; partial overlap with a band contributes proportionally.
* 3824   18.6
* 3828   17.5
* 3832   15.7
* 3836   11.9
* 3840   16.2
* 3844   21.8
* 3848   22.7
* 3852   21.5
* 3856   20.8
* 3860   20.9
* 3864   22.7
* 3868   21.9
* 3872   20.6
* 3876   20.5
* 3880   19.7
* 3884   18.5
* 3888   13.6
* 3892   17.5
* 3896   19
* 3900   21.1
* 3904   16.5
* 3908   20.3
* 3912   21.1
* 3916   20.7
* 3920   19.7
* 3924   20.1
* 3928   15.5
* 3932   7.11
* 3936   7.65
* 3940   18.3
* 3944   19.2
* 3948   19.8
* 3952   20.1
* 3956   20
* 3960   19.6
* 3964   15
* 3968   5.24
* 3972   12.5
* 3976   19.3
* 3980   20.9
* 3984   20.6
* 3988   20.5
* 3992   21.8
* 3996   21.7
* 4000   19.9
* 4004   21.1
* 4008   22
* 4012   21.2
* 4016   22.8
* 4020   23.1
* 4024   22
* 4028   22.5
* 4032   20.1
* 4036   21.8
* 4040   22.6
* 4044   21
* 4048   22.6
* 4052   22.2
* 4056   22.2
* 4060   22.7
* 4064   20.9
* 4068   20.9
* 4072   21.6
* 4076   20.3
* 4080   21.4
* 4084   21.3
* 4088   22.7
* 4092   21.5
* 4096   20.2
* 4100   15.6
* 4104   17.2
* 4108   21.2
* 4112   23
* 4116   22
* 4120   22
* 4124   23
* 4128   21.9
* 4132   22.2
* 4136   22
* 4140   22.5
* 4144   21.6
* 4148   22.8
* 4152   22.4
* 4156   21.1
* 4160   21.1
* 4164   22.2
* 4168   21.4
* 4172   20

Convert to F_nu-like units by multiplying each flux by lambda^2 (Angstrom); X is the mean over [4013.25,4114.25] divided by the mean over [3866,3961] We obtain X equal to 1.26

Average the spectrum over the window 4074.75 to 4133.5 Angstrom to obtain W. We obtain 21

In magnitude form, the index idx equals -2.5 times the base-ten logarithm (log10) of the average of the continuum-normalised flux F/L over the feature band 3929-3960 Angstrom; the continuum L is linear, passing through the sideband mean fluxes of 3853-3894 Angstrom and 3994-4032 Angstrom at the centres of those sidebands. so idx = 0.27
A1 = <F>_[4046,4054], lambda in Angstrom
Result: 22.4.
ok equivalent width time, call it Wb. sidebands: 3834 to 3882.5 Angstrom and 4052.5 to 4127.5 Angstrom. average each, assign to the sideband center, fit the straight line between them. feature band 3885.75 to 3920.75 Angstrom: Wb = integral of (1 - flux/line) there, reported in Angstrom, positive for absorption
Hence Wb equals 2.6 Angstrom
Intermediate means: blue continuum 20.1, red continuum 21.1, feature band 18.8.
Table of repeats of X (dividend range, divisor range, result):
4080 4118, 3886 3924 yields 1.20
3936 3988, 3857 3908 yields 0.93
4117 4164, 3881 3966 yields 1.39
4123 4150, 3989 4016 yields 1.11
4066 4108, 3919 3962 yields 1.29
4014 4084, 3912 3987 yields 1.35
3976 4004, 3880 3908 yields 1.21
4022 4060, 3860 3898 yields 1.23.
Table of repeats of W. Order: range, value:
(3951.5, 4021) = 19.2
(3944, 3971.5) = 16.6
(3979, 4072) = 21.6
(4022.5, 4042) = 21.8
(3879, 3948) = 17.4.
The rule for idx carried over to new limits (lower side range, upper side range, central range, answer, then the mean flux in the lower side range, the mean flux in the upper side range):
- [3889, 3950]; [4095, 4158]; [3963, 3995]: 0.09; 17.5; 21.3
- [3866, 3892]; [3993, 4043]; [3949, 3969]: 0.22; 19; 21.7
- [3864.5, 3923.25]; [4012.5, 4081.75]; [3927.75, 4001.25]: 0.20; 19.4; 21.8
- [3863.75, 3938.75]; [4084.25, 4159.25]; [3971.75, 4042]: -0.08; 18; 21.4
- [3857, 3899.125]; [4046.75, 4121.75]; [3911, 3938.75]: 0.25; 19.6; 21.1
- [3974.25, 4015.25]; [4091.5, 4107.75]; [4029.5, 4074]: -0.11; 21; 18.6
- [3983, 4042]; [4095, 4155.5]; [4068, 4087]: 0.01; 21.6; 21.3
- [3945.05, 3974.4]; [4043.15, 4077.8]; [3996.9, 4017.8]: -0.14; 16.2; 21.6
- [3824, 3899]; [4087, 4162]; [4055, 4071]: -0.04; 19.1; 21.4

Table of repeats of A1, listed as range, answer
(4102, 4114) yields 20.5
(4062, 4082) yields 21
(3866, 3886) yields 20.2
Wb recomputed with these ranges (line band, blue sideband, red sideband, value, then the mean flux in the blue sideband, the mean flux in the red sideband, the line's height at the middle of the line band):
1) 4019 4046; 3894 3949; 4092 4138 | -3.23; 17.5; 21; 19.5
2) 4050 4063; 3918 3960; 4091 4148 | -1.70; 16.9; 21.2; 19.7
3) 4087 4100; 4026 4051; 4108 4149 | 0.94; 21.8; 22.2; 22.1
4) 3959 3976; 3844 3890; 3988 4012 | 6.13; 20.4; 21.2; 21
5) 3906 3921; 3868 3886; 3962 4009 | -0.80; 20.1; 18.3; 19.5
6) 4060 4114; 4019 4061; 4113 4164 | 3.37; 22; 22.1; 22.1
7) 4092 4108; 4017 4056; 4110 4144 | 2.61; 22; 22.3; 22.2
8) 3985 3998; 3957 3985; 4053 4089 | -3.04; 16.1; 21.5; 17.2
